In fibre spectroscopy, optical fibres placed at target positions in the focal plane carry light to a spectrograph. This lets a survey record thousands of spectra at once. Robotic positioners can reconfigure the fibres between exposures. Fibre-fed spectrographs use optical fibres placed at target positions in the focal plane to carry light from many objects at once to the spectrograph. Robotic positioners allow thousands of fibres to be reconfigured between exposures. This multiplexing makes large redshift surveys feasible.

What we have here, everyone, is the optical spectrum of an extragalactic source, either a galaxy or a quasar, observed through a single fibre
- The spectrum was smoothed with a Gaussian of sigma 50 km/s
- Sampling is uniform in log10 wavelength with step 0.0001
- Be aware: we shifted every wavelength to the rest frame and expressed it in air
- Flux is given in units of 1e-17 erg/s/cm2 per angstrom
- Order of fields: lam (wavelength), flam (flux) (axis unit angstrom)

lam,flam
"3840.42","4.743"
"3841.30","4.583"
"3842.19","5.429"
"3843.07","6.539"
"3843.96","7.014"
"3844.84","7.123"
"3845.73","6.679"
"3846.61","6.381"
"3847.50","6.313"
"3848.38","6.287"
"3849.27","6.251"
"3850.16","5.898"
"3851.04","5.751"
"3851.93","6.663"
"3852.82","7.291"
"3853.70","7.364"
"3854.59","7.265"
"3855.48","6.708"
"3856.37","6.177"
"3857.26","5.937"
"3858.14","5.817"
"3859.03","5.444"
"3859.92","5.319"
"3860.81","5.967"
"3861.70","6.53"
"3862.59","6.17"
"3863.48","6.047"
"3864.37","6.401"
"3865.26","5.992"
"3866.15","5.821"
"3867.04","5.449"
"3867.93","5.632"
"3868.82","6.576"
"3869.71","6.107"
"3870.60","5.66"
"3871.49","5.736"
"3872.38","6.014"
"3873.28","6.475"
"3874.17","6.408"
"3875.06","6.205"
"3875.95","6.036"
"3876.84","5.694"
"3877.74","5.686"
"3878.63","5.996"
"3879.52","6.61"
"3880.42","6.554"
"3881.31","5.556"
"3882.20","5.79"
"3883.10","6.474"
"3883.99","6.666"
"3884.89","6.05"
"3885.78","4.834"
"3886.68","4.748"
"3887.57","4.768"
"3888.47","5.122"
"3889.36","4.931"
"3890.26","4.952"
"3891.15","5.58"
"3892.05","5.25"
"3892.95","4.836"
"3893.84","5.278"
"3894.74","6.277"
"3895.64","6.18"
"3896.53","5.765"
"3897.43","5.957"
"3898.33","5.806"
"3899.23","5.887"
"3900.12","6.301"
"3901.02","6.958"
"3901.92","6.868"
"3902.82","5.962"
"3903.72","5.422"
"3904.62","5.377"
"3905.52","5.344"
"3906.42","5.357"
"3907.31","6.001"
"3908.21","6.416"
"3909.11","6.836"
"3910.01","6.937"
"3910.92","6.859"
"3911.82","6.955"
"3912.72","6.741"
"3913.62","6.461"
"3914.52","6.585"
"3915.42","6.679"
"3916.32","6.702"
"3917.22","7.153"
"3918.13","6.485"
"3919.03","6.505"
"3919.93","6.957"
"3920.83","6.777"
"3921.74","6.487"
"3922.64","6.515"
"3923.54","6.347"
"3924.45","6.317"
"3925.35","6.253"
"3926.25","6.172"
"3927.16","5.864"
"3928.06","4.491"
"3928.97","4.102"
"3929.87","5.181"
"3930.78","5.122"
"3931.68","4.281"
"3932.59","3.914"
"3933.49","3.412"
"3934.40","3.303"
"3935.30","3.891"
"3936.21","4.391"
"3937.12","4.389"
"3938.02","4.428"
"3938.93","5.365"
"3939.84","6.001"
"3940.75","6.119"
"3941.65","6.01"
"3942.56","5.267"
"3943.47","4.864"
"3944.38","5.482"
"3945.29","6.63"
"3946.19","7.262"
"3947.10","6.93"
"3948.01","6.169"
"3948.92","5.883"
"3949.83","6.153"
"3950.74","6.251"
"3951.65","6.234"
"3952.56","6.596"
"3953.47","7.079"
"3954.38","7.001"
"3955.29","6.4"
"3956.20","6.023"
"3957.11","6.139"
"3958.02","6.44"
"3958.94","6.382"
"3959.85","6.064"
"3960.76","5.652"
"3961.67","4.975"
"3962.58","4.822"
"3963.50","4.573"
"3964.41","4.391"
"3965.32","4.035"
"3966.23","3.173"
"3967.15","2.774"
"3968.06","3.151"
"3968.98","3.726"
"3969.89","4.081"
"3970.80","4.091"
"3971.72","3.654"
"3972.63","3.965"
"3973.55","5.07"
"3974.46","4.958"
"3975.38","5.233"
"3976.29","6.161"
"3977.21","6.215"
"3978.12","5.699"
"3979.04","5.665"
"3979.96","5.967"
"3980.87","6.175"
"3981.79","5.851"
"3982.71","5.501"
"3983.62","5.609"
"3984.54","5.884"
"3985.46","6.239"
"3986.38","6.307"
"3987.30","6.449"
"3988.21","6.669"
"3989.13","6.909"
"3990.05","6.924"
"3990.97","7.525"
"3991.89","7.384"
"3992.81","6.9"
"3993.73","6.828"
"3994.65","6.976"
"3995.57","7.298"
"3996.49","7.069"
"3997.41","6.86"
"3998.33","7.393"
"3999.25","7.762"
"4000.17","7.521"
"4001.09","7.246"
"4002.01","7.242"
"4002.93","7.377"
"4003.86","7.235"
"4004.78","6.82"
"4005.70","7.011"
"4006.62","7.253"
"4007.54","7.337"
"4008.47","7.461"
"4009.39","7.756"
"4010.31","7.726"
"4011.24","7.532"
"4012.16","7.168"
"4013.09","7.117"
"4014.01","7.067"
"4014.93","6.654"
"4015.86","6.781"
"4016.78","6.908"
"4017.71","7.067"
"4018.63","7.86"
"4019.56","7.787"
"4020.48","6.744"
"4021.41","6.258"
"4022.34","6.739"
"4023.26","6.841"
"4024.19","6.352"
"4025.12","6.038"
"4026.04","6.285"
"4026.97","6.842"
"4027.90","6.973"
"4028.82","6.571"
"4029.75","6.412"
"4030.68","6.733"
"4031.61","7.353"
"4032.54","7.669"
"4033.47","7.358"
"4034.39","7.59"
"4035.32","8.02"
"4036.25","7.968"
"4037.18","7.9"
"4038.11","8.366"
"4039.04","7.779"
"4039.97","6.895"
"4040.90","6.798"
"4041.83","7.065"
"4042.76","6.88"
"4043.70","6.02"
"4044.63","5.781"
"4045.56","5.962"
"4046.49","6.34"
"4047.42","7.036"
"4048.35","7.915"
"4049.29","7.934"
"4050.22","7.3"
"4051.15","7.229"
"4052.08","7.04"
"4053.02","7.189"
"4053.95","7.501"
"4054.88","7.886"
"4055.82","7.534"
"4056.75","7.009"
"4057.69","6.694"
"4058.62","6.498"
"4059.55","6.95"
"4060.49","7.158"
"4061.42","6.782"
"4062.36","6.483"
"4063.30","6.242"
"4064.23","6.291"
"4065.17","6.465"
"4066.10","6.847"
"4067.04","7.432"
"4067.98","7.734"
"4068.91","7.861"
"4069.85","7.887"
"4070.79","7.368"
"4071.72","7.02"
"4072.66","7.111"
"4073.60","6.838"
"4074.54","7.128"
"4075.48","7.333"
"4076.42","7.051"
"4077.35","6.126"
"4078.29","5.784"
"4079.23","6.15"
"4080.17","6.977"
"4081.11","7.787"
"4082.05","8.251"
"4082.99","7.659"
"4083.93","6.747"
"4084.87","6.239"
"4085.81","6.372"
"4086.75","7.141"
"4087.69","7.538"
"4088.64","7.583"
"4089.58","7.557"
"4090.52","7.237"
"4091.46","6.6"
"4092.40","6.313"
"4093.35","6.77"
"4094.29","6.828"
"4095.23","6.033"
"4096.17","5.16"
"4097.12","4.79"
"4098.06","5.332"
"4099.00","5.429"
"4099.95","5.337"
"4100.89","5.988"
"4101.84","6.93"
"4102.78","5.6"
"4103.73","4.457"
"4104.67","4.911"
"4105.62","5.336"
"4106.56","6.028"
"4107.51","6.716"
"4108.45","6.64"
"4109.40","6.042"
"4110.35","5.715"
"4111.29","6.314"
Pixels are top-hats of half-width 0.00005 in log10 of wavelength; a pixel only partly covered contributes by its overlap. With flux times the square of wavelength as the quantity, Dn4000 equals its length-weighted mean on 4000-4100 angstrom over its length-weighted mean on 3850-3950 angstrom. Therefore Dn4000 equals 1.28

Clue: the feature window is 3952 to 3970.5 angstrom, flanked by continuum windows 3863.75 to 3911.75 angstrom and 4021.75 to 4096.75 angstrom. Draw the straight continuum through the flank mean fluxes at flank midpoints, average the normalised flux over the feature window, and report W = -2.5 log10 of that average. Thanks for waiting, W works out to 0.22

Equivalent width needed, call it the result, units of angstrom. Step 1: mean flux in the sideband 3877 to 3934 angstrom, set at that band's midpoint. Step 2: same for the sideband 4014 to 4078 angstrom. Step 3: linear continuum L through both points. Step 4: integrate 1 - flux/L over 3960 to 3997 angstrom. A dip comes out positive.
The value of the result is 5.5 angstrom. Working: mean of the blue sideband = 5.88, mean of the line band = 5.52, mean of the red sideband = 7.03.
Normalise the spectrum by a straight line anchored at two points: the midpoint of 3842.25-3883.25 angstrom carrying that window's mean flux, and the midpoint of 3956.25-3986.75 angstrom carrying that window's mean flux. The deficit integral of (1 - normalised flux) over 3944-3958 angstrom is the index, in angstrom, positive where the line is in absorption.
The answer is -2.9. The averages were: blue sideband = 6.2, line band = 6.42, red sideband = 5.12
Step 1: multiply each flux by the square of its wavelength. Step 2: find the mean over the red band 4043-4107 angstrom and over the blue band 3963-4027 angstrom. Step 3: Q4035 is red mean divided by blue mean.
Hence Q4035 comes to 1.11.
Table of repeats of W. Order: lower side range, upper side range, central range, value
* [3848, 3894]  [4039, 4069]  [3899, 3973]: 0.12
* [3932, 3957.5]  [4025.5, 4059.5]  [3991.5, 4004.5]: -0.12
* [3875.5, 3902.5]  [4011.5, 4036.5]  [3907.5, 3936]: 0.03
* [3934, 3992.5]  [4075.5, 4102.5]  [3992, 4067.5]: -0.16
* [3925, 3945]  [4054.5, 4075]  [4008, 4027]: -0.12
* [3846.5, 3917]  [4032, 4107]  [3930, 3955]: 0.15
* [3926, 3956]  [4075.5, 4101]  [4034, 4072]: -0.13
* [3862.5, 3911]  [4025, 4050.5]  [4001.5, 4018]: -0.05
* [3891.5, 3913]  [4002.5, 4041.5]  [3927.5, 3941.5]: 0.35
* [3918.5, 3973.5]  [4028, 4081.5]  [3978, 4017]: -0.12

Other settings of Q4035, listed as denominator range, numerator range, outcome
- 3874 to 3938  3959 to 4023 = 1.13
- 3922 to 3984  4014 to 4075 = 1.38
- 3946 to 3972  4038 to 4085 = 1.38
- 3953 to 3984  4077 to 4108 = 1.30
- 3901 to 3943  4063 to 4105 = 1.25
